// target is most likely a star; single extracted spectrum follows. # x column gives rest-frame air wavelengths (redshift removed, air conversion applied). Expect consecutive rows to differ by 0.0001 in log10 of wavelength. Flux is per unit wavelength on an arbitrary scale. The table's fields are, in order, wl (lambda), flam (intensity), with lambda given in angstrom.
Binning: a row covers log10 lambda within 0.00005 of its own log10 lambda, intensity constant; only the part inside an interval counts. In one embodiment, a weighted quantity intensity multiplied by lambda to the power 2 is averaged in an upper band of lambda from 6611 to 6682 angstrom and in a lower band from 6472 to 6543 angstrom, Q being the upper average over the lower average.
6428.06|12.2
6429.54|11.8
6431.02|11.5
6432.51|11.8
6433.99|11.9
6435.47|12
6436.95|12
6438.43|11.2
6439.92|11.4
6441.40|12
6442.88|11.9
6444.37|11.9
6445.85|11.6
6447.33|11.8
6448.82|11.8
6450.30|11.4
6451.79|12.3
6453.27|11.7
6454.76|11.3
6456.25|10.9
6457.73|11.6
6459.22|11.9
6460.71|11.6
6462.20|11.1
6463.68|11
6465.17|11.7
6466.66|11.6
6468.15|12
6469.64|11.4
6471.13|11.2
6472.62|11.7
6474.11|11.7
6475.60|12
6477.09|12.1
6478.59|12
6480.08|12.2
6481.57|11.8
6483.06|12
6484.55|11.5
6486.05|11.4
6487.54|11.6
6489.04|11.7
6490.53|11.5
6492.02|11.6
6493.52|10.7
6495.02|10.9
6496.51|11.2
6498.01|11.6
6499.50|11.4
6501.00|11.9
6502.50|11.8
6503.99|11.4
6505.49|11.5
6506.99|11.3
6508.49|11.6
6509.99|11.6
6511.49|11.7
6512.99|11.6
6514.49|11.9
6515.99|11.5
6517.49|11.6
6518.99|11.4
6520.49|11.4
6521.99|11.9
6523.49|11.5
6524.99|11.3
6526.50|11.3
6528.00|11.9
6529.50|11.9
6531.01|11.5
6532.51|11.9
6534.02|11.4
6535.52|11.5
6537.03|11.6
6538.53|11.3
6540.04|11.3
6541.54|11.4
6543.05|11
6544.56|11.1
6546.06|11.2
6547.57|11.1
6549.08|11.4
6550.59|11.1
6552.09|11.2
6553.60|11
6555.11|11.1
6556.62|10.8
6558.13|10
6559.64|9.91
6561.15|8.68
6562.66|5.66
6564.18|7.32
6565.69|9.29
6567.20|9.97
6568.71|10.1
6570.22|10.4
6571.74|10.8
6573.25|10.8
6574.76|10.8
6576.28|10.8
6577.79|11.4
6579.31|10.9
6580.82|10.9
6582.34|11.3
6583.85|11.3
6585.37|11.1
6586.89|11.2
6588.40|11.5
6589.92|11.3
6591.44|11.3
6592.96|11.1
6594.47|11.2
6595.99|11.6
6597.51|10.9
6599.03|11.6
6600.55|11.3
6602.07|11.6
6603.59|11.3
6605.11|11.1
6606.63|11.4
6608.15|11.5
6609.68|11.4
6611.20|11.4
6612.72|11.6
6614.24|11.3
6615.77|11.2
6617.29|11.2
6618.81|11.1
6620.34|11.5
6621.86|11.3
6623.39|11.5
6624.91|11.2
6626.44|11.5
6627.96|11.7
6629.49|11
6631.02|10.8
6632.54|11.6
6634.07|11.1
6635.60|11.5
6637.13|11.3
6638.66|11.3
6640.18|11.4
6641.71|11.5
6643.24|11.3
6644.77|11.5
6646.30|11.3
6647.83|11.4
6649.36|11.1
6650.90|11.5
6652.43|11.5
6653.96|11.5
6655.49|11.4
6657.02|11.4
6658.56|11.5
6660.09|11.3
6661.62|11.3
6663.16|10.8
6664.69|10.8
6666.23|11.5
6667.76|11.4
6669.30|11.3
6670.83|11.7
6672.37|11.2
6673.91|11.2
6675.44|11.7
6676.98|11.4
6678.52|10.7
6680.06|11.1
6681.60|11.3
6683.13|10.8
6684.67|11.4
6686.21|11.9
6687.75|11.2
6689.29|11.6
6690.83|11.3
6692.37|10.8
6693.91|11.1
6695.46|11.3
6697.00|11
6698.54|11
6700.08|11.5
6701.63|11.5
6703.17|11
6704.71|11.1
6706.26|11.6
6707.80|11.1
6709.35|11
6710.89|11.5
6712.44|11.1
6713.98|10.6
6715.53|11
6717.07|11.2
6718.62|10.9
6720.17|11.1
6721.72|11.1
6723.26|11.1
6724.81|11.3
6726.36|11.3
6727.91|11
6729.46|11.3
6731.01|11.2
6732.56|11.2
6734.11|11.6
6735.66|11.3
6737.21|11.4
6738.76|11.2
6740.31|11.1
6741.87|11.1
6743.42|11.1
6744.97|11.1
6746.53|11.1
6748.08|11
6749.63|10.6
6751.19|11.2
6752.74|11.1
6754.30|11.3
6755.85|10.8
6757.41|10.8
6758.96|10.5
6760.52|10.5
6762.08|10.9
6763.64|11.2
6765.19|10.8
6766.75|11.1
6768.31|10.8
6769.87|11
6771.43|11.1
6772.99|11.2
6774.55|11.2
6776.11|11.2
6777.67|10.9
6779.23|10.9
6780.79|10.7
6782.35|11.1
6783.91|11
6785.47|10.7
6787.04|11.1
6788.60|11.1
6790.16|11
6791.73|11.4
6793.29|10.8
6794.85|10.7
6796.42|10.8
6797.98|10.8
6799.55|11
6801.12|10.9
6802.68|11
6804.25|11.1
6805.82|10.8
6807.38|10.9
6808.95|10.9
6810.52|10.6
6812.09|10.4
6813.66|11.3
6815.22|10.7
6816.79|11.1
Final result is 1.0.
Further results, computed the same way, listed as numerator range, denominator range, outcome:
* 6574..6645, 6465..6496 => 1.01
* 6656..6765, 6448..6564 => 1.05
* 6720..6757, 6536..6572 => 1.14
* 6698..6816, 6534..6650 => 1.05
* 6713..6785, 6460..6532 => 1.03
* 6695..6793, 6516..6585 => 1.08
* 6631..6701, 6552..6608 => 1.09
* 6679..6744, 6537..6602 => 1.09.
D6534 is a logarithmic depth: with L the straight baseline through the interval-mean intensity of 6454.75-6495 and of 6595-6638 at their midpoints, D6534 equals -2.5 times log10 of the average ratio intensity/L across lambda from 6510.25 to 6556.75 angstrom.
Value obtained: 0.01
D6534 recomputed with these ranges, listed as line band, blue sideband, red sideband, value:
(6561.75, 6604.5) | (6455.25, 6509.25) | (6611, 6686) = 0.07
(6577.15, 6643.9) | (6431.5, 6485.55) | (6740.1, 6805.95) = 0.00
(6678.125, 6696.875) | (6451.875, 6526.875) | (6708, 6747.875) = 0.00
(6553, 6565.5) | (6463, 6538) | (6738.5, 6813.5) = 0.23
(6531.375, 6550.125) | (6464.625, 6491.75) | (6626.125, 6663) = 0.02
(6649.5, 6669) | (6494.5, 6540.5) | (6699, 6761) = -0.01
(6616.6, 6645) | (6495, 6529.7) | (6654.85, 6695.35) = 0.00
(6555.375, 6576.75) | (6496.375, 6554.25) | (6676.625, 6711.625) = 0.18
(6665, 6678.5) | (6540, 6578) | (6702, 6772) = -0.05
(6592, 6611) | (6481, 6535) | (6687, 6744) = 0.00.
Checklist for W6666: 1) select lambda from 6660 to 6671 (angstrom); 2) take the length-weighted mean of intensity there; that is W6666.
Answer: 11.2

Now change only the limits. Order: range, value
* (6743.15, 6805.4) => 11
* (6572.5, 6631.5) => 11.3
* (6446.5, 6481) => 11.7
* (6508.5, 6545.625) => 11.5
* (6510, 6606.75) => 11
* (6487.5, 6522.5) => 11.5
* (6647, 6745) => 11.2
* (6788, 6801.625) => 10.9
